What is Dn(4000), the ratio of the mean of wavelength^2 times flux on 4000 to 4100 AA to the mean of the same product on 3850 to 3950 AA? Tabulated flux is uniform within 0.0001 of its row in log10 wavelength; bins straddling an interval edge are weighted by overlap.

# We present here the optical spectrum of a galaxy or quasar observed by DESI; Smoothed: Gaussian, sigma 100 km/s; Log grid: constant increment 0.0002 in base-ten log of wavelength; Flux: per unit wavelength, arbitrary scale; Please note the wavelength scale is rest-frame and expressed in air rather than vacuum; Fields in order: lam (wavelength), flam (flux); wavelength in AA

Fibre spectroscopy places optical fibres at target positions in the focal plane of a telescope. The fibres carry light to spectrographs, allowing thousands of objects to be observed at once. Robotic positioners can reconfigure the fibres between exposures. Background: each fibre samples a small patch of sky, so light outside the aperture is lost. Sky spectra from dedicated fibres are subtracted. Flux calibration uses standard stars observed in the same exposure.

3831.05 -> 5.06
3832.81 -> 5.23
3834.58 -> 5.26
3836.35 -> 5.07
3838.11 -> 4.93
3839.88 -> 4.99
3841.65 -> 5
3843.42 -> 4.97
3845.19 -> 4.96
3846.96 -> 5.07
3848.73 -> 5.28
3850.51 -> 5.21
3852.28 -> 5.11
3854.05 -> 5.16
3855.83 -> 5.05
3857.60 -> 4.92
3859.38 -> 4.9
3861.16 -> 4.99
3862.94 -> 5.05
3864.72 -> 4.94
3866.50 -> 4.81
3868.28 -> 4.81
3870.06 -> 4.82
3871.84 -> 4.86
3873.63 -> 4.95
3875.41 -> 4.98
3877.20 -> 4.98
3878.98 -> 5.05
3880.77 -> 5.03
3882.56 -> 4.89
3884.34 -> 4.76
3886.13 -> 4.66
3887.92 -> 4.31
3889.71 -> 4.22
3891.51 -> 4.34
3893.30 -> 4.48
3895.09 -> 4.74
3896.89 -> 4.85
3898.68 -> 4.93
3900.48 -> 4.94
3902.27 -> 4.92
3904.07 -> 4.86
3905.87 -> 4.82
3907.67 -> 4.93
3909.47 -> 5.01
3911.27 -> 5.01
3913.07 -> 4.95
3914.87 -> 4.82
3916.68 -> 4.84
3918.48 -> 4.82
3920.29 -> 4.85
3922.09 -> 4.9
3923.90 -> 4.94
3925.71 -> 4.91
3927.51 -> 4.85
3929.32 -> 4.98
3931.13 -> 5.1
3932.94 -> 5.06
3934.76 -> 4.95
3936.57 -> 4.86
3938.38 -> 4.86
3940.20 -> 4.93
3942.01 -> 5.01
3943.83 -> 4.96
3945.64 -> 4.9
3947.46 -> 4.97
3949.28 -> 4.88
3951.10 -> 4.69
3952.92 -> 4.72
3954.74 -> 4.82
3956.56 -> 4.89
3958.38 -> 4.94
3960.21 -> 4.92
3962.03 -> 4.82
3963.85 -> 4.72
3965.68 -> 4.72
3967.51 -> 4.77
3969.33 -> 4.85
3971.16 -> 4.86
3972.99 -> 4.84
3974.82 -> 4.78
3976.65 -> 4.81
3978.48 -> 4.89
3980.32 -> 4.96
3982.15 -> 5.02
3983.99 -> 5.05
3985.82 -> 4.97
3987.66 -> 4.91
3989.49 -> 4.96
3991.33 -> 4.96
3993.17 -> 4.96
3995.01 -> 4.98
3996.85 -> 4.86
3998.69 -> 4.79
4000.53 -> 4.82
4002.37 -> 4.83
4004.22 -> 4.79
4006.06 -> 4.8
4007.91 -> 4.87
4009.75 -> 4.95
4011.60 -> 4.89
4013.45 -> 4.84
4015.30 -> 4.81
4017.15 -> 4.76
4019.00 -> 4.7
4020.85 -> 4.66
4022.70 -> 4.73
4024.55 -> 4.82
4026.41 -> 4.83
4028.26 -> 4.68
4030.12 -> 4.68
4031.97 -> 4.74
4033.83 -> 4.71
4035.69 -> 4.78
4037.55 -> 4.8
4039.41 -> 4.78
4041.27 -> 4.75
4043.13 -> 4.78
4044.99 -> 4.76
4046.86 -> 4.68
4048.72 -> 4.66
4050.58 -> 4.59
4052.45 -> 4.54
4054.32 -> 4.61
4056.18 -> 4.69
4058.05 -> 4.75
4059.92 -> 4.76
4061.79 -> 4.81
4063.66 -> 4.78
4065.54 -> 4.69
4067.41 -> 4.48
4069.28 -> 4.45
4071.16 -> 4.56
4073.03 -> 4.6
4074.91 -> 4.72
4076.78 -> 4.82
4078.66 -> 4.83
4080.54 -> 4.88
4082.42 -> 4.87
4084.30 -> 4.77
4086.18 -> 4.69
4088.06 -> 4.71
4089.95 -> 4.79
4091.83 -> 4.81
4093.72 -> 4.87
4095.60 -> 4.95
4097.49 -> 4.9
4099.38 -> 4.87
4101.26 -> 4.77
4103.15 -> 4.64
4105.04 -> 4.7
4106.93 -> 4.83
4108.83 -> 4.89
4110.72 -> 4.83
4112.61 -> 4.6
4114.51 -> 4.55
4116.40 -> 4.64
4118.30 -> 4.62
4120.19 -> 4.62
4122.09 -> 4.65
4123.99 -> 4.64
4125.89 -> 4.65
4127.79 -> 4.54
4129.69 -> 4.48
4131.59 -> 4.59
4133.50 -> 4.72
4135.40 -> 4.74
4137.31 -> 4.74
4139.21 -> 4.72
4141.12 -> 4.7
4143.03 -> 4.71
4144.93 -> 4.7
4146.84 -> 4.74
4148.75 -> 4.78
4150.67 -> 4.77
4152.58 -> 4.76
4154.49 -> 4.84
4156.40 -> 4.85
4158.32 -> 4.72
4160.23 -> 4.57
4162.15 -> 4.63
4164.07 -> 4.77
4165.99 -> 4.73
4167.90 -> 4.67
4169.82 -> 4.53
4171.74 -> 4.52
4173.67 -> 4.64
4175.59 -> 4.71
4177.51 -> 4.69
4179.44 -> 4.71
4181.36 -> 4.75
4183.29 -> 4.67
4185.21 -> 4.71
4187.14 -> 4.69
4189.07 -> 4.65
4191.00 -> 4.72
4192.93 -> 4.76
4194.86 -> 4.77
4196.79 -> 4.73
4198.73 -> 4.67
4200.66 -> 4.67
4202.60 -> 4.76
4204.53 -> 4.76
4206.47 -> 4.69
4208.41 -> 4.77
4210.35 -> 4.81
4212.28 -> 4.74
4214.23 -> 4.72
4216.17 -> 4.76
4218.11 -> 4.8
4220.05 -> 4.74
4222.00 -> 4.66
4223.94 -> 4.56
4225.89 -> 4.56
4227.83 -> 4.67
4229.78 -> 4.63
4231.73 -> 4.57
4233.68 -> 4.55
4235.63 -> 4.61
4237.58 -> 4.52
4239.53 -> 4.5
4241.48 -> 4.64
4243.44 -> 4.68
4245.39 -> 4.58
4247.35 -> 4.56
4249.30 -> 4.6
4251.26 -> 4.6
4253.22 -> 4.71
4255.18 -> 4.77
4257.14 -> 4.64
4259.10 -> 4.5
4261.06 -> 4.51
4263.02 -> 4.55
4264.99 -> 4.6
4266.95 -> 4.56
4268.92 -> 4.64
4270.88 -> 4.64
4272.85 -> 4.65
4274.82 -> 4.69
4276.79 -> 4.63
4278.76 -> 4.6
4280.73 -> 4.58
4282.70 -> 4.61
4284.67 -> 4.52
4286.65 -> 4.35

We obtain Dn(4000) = 1.05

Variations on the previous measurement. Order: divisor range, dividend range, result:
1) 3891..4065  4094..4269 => 1.07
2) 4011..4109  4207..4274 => 1.07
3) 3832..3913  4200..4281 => 1.13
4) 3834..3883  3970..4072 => 1.04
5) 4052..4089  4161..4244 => 1.06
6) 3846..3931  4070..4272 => 1.10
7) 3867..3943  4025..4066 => 1.04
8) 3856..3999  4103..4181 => 1.07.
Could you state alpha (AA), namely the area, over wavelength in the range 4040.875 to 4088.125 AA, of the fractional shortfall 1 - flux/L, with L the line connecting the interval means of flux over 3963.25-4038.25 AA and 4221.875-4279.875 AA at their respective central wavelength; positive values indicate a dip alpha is 0.7 AA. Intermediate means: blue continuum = 4.83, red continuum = 4.61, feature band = 4.7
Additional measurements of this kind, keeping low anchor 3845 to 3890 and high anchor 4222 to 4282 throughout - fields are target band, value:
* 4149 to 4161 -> -0.2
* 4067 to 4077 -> 0.3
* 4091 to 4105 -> -0.3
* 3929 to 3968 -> -0.2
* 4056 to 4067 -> 0.1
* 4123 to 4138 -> 0.2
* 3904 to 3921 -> 0.0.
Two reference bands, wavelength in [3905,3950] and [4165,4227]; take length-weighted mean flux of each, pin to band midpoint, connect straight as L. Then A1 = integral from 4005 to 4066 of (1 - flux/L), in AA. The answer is 1.08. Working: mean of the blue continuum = 4.92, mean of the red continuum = 4.7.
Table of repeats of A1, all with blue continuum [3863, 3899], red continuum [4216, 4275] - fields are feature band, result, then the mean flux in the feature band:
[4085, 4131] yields -0.4 AA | 4.72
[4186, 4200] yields -0.2 AA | 4.71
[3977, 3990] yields -0.6 AA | 4.96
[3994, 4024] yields -0.6 AA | 4.82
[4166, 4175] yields 0.1 AA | 4.61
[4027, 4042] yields -0.1 AA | 4.74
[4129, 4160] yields -0.4 AA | 4.72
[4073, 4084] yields -0.3 AA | 4.8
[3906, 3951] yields -1.6 AA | 4.92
